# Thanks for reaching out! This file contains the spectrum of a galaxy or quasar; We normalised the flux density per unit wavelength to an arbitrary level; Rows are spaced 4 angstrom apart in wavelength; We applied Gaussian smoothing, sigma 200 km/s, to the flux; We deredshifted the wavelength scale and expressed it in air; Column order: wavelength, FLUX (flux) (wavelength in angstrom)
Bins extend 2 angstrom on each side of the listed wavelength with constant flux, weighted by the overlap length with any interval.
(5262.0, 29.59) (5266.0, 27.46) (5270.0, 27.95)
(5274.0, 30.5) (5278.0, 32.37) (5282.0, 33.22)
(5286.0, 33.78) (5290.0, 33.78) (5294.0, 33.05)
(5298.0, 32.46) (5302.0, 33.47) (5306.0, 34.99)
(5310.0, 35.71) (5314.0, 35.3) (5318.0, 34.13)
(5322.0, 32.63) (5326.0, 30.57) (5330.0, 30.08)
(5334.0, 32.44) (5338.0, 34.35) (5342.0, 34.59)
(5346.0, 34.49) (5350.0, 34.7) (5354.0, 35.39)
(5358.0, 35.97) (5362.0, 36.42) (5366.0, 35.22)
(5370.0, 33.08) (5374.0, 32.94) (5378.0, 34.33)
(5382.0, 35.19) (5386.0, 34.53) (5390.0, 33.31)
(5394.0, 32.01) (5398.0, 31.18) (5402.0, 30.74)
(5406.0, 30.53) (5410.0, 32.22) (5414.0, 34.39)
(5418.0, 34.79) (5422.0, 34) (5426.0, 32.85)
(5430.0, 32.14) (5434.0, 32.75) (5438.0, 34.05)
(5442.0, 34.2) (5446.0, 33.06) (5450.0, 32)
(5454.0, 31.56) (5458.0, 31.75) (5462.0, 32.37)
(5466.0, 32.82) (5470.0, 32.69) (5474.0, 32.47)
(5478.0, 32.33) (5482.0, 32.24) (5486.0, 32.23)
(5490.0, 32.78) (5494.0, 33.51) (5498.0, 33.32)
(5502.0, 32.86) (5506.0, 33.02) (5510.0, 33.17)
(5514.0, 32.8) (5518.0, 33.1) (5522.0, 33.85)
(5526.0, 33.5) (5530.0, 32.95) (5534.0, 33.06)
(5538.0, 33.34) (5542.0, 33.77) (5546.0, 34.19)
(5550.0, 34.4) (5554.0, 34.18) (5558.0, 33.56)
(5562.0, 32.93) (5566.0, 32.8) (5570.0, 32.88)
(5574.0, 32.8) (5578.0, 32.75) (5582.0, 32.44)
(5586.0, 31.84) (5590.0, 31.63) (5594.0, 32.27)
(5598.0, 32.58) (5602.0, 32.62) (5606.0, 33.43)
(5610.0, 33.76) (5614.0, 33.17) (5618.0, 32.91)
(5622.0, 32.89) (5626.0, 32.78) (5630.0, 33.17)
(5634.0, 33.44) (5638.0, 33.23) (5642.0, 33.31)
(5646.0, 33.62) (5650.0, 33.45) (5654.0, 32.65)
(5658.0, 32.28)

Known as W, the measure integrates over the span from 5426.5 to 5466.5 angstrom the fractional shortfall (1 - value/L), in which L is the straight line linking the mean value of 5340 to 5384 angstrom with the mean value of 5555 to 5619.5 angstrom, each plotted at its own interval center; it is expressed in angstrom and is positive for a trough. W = 1.6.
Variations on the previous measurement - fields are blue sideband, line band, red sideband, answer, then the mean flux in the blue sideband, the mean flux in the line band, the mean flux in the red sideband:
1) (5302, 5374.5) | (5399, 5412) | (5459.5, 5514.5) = 0.89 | 34.1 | 31.2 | 32.7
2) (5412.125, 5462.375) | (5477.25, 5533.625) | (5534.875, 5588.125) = 0.28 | 33.1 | 33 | 33.2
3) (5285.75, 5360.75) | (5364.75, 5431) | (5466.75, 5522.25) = 0.51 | 33.8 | 33.1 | 32.9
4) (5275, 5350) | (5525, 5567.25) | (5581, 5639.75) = -0.75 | 33.4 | 33.5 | 32.8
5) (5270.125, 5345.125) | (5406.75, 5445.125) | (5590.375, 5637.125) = -0.40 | 33.1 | 33.4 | 33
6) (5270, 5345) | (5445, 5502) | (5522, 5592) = 1.04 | 33.1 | 32.5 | 33.1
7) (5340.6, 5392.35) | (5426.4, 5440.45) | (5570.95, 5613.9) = 0.42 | 34.6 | 33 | 32.6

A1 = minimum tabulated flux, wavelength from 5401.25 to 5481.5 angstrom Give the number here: 30.53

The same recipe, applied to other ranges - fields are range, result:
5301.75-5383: 30.08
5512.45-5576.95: 32.8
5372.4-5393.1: 32.94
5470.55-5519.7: 32.23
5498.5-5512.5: 32.86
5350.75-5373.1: 33.08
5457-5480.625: 31.75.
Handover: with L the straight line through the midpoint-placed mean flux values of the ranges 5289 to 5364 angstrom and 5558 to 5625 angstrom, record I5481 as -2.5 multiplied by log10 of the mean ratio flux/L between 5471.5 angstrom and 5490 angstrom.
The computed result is 0.03 mag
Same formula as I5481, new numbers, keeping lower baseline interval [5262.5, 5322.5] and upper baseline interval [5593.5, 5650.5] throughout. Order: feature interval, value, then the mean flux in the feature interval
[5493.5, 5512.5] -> -0.01 mag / 33.1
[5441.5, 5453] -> 0.00 mag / 32.8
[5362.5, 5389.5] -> -0.05 mag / 34.3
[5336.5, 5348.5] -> -0.06 mag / 34.5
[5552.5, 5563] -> -0.02 mag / 33.6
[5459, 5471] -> 0.01 mag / 32.5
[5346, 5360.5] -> -0.08 mag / 35.3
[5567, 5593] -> 0.02 mag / 32.4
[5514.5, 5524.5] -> -0.01 mag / 33.4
